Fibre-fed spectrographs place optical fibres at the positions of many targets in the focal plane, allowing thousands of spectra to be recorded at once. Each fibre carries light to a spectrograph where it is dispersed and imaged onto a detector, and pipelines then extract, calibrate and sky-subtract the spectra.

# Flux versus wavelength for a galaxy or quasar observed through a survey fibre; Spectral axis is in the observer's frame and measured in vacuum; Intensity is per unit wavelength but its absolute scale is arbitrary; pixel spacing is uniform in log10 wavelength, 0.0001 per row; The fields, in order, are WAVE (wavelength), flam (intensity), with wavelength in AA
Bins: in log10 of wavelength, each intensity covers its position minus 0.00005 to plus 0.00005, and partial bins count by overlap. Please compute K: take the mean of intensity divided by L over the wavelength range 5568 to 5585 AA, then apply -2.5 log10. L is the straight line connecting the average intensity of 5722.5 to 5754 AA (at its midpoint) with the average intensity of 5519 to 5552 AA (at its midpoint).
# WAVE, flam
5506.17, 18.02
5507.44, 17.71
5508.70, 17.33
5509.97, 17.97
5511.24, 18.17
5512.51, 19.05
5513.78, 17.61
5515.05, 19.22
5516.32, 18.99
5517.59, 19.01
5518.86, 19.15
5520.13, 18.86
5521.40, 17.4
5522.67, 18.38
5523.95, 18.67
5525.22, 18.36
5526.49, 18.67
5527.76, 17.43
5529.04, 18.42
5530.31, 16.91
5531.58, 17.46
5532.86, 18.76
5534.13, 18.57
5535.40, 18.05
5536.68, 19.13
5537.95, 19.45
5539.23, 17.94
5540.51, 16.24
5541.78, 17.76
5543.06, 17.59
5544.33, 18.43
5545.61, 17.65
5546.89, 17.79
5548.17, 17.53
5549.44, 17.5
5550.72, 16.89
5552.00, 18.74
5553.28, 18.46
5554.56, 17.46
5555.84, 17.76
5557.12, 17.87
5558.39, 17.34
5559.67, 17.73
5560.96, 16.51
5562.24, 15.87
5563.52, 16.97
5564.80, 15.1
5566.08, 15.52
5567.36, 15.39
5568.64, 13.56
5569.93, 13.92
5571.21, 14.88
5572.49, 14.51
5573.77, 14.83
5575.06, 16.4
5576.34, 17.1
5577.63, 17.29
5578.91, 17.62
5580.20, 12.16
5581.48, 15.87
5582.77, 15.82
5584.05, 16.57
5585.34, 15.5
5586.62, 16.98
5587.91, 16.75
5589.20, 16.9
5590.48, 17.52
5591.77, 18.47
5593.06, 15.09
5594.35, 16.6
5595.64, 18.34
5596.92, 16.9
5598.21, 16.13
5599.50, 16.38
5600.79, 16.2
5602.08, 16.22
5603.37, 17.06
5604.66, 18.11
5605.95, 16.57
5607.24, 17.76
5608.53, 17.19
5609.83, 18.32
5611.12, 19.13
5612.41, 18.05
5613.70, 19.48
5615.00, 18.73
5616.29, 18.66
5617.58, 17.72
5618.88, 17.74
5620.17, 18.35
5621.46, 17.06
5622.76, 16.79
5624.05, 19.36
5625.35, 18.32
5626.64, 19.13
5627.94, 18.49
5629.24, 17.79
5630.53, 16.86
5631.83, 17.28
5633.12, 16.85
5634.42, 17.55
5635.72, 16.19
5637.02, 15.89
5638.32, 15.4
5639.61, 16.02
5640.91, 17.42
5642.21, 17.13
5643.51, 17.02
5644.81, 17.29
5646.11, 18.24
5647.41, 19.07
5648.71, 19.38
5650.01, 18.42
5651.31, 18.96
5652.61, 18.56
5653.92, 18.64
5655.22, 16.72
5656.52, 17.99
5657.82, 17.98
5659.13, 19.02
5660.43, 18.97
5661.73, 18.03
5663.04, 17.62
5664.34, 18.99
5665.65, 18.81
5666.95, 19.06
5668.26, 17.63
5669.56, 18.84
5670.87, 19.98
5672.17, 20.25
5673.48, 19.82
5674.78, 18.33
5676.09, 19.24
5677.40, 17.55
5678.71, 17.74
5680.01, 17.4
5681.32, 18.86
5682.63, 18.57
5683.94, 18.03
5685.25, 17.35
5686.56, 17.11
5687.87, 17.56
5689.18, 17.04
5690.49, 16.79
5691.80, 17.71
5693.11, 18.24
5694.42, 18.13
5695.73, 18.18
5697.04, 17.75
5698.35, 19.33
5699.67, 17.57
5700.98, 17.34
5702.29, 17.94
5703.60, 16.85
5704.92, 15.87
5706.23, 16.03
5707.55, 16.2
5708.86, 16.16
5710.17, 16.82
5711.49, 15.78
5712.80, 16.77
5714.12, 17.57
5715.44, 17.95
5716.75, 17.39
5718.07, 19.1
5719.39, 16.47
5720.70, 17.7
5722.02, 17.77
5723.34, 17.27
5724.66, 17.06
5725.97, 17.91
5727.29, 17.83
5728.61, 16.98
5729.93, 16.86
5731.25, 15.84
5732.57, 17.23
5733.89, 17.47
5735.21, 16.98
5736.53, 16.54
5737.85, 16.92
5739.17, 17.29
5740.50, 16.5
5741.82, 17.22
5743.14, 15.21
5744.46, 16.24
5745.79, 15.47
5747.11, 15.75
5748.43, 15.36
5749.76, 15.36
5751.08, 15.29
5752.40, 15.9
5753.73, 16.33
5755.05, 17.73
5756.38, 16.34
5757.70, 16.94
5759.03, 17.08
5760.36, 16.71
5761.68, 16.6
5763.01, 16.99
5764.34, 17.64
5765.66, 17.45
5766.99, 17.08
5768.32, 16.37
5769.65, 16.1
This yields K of 0.15 mag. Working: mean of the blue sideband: 18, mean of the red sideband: 16.5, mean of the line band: 15.4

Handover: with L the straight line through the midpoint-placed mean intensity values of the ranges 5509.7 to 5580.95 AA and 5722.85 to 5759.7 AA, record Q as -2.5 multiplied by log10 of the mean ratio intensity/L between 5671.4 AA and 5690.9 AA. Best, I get -0.08 mag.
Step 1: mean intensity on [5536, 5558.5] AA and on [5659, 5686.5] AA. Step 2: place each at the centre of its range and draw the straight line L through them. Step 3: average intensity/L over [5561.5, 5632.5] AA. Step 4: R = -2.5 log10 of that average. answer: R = 0.08 mag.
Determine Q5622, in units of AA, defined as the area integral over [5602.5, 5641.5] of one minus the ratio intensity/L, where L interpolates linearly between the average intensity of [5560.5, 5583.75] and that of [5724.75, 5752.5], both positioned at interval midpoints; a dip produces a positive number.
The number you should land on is -4.5 AA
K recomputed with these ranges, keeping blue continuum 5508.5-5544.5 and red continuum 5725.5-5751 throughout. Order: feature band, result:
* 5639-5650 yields -0.03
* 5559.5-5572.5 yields 0.16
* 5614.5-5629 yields -0.04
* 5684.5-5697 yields -0.04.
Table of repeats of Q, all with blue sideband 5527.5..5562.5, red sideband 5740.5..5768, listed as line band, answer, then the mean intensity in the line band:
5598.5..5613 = 0.00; 17.3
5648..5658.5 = -0.08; 18.3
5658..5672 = -0.10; 18.7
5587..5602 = 0.04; 16.8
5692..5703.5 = -0.07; 18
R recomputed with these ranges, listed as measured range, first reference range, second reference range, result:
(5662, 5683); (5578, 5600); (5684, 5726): -0.09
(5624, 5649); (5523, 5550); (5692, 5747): 0.00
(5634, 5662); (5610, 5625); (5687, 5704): 0.02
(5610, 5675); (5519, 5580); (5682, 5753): -0.06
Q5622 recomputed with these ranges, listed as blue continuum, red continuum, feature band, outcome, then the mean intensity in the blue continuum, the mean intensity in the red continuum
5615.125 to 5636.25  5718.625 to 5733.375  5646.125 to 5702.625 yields -2.54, 17.8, 17.2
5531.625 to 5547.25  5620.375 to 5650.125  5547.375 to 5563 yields 0.46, 18.1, 17.5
